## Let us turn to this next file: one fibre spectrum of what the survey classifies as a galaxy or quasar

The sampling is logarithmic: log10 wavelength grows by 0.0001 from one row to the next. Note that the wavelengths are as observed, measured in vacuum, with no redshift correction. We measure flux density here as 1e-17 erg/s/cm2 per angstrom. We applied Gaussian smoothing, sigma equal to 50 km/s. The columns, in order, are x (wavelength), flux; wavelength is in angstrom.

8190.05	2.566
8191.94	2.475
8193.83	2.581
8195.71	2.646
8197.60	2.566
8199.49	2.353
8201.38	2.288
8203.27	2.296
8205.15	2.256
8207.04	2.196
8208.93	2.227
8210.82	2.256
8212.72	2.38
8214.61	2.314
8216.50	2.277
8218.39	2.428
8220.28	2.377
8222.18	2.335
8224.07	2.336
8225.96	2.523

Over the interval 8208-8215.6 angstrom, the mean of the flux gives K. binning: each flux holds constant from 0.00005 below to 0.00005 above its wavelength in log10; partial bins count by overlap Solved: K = 2.29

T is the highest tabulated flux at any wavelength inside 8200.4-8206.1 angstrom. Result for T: 2.296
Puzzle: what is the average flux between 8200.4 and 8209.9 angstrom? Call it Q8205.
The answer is 2.25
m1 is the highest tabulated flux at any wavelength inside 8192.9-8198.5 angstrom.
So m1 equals 2.646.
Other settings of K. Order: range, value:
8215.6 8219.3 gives 2.35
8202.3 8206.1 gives 2.28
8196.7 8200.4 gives 2.46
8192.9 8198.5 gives 2.6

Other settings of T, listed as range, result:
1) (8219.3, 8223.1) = 2.377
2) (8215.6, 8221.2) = 2.428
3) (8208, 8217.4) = 2.38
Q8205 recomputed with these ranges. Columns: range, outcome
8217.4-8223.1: 2.38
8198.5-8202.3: 2.32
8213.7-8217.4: 2.3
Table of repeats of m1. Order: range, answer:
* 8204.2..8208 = 2.256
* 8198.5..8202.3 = 2.353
